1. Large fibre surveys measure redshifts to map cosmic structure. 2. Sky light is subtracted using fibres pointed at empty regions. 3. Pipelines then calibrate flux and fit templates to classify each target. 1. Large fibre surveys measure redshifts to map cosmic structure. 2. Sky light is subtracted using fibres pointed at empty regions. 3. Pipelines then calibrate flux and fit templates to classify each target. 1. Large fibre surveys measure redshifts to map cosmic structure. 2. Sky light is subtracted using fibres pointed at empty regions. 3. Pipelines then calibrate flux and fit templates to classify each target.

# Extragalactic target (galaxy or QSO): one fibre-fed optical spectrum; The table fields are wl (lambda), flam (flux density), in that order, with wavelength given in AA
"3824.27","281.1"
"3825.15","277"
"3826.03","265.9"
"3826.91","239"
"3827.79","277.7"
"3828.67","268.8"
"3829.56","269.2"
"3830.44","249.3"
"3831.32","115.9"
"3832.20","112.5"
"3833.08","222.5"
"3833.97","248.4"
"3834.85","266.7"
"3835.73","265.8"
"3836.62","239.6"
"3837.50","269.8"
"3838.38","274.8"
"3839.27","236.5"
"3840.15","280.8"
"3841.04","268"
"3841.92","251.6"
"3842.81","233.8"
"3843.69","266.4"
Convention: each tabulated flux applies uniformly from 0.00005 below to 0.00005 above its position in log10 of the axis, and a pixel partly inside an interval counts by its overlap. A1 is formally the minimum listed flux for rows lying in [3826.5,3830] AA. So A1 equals 239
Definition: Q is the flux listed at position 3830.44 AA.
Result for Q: 249.3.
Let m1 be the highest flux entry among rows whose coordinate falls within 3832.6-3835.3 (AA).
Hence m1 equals 266.7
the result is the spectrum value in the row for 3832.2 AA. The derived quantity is 112.5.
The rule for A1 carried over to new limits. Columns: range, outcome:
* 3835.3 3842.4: 236.5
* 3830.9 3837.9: 112.5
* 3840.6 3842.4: 251.6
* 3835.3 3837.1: 239.6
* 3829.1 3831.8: 115.9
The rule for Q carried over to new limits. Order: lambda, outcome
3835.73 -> 265.8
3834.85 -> 266.7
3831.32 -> 115.9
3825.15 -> 277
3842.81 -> 233.8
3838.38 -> 274.8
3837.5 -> 269.8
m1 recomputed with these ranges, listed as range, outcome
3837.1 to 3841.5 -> 280.8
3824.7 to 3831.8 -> 277.7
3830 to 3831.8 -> 249.3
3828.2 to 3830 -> 269.2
